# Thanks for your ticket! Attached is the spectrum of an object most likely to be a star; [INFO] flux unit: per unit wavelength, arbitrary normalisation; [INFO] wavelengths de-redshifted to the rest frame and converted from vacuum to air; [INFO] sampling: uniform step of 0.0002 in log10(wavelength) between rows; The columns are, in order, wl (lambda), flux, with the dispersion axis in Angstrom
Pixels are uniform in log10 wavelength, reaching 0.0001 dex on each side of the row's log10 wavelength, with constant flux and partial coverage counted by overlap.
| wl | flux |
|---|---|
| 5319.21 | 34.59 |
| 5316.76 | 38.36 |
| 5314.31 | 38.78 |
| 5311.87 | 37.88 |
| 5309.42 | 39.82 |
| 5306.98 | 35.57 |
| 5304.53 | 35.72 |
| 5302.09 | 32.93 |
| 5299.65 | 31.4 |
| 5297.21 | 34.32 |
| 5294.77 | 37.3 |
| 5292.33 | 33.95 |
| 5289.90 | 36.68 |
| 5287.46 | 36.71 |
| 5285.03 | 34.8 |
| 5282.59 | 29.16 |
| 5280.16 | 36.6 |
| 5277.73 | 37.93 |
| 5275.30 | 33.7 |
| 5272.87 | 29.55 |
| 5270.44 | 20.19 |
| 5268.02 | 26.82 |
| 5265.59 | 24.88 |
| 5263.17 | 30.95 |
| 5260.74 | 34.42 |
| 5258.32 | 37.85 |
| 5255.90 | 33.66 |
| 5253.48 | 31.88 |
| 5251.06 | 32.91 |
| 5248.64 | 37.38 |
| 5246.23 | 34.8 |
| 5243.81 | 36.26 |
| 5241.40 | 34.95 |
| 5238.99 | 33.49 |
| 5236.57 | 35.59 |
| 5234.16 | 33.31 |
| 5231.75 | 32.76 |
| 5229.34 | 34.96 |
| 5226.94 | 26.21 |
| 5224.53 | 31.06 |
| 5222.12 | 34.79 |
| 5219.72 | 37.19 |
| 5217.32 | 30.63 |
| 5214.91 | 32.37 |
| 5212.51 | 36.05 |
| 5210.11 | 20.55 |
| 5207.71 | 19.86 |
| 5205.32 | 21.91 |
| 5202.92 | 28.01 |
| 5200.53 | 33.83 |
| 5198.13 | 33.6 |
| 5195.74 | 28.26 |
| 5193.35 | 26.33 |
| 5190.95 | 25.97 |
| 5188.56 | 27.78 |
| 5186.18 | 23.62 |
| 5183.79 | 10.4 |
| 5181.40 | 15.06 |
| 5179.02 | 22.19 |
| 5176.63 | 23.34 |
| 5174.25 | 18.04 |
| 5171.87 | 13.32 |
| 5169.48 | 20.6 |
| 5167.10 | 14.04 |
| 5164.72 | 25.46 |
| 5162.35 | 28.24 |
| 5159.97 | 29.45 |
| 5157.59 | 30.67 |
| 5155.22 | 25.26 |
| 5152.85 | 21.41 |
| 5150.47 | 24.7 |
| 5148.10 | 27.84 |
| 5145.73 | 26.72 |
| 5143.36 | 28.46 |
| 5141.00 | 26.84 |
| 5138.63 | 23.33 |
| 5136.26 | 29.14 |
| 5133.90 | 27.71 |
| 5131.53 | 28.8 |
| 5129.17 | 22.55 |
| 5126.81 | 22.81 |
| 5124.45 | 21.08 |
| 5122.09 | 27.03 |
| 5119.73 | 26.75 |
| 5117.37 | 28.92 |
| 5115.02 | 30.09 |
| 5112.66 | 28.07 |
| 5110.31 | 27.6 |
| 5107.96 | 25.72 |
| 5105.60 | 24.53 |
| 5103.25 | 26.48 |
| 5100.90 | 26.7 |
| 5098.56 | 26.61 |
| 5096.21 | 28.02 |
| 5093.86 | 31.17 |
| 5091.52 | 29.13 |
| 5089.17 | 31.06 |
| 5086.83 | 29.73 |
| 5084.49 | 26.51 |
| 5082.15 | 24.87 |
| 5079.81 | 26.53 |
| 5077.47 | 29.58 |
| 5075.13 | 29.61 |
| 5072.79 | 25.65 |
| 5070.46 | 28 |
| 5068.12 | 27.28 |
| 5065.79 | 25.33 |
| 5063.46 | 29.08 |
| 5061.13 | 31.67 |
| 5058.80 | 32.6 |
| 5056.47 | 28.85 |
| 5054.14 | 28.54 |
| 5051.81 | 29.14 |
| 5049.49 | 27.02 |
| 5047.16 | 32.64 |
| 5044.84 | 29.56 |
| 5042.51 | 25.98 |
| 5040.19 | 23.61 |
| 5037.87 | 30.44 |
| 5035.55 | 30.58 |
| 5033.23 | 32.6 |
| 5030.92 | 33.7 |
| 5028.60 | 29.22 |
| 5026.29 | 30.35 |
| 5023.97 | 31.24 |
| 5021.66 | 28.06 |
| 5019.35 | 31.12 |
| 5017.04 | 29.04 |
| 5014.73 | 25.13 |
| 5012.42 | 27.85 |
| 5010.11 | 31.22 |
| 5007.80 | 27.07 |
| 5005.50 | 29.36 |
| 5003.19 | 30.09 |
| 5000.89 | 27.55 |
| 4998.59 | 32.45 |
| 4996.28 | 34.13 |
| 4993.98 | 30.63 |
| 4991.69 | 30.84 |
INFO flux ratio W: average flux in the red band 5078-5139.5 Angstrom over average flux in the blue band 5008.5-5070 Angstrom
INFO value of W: 0.92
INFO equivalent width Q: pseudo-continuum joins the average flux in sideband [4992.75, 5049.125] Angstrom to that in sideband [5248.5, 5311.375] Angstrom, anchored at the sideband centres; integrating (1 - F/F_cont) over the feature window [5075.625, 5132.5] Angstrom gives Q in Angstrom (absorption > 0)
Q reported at 6.89 Angstrom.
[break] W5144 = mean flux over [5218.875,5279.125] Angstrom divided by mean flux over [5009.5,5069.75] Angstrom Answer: 1.12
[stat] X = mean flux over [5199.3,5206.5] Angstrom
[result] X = 27.9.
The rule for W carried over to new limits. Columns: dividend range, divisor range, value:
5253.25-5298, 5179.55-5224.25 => 1.21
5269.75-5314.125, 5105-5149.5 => 1.30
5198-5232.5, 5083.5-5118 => 1.07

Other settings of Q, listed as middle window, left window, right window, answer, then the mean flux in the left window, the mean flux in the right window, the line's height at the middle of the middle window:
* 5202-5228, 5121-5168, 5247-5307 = 0.6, 25.6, 33.1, 29.6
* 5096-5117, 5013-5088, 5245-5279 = 1.8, 28.8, 31.9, 29.7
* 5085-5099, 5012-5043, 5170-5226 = -0.7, 29.3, 25.8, 28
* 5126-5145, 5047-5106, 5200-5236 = 1.9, 28.3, 30.3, 29.1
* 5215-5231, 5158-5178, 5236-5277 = -2.3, 21.9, 32.3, 28.4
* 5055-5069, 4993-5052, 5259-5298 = 0.4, 29.6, 32.4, 30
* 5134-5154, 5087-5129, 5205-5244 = 1.6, 27.1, 31.4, 28.4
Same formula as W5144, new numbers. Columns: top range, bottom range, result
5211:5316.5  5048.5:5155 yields 1.23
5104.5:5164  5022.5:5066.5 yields 0.90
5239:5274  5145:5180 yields 1.37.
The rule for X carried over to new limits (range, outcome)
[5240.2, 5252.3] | 35.3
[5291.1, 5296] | 35.7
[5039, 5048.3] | 27.9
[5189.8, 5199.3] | 28.5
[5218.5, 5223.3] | 36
